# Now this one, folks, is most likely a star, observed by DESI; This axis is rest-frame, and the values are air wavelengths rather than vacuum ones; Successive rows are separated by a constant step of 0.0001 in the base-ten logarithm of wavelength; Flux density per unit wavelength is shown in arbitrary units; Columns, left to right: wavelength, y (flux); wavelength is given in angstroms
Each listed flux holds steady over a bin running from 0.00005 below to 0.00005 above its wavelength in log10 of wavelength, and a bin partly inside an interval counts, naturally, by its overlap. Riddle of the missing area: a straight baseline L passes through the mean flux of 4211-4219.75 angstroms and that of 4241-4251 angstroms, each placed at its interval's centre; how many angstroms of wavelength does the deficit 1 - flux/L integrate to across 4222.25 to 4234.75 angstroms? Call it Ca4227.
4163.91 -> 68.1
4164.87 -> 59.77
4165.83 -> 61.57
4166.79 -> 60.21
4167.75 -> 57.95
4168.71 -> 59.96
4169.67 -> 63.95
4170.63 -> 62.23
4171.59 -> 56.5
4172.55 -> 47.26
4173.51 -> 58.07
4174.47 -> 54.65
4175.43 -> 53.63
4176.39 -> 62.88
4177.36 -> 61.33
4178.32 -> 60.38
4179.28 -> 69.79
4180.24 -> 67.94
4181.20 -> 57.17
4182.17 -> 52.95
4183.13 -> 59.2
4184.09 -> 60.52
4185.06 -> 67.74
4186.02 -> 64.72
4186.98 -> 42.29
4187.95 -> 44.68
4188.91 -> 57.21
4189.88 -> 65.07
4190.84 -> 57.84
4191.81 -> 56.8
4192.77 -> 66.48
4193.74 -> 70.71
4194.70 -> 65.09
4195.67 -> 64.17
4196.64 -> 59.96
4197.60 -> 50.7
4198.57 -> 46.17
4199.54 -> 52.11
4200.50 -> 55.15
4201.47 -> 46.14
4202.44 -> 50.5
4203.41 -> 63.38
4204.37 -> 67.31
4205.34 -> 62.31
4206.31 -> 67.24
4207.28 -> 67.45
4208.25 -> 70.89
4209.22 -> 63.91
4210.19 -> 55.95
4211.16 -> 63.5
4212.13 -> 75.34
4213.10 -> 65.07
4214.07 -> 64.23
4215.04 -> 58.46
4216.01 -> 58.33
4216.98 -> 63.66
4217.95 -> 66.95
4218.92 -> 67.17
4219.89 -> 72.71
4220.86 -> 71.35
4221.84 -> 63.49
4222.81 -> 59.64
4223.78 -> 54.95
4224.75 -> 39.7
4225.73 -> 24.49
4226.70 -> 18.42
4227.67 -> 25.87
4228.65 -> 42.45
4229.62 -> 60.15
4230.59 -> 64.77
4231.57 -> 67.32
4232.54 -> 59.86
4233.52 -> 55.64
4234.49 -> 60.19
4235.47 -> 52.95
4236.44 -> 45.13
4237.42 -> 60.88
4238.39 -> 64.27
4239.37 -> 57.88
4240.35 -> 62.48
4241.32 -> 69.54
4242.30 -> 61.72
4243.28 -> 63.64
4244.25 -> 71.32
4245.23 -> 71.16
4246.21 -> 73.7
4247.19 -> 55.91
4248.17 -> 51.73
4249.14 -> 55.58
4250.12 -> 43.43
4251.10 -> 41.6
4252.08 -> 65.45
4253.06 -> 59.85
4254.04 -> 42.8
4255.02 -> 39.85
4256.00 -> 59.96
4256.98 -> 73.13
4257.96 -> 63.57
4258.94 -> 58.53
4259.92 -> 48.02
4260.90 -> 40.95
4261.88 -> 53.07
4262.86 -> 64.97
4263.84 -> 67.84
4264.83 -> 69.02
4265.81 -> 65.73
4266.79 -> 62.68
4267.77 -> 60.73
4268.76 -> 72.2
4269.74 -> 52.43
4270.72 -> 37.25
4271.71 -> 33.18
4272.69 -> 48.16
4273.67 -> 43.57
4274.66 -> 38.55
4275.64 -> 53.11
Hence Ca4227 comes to 2.9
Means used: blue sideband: 65.2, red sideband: 60.8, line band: 48.6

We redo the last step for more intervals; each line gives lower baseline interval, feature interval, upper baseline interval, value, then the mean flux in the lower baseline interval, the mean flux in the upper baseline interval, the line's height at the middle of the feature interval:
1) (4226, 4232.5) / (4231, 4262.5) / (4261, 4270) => -2.34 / 46.7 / 62.5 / 54.3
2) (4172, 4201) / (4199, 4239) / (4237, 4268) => 0.77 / 58.4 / 59.4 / 58.9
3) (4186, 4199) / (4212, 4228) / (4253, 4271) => 0.57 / 57.8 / 57.7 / 57.8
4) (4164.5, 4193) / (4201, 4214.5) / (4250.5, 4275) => -1.33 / 59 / 54.6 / 57.4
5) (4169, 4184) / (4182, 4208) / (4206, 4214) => 1.71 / 59.3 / 66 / 63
